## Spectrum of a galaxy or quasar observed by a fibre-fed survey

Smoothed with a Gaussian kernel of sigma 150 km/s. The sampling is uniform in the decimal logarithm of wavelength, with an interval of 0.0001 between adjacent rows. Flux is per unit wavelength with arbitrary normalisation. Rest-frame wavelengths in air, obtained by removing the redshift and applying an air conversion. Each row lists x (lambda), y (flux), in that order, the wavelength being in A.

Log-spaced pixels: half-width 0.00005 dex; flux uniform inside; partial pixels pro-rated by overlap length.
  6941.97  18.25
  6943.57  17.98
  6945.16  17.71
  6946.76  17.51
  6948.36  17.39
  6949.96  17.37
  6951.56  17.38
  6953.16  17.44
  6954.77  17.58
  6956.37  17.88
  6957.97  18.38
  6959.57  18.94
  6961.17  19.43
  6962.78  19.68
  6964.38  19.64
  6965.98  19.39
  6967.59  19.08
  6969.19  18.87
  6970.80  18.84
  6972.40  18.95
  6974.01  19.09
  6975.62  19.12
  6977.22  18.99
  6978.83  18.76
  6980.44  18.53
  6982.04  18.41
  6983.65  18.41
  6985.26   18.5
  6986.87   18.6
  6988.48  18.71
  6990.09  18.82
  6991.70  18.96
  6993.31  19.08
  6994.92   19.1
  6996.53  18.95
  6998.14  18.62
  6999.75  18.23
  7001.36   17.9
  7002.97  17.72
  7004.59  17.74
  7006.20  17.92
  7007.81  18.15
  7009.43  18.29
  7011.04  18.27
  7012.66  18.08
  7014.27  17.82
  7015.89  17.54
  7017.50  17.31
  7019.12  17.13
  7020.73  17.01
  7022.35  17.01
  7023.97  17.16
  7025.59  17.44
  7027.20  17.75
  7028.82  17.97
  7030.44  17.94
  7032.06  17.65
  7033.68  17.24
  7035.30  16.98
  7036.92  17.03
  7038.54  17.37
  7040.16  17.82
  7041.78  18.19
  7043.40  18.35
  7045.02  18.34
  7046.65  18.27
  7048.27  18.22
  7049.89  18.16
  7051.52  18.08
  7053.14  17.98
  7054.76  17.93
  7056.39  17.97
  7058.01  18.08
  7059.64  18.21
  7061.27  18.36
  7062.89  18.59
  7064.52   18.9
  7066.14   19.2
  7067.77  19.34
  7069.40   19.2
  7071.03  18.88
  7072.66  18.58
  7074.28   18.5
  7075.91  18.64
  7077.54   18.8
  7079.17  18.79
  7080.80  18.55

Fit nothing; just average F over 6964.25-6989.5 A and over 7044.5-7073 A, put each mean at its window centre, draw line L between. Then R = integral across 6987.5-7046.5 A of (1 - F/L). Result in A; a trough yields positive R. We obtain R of 2.3 A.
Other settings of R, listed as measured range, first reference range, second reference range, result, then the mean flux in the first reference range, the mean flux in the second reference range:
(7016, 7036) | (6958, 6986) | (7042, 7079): 1.4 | 19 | 18.5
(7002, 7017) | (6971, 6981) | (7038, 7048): 0.5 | 18.9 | 18.1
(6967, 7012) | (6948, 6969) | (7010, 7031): -1.4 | 18.5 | 17.6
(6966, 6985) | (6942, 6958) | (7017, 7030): -1.4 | 17.7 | 17.4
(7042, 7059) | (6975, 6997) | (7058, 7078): 0.5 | 18.8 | 18.7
